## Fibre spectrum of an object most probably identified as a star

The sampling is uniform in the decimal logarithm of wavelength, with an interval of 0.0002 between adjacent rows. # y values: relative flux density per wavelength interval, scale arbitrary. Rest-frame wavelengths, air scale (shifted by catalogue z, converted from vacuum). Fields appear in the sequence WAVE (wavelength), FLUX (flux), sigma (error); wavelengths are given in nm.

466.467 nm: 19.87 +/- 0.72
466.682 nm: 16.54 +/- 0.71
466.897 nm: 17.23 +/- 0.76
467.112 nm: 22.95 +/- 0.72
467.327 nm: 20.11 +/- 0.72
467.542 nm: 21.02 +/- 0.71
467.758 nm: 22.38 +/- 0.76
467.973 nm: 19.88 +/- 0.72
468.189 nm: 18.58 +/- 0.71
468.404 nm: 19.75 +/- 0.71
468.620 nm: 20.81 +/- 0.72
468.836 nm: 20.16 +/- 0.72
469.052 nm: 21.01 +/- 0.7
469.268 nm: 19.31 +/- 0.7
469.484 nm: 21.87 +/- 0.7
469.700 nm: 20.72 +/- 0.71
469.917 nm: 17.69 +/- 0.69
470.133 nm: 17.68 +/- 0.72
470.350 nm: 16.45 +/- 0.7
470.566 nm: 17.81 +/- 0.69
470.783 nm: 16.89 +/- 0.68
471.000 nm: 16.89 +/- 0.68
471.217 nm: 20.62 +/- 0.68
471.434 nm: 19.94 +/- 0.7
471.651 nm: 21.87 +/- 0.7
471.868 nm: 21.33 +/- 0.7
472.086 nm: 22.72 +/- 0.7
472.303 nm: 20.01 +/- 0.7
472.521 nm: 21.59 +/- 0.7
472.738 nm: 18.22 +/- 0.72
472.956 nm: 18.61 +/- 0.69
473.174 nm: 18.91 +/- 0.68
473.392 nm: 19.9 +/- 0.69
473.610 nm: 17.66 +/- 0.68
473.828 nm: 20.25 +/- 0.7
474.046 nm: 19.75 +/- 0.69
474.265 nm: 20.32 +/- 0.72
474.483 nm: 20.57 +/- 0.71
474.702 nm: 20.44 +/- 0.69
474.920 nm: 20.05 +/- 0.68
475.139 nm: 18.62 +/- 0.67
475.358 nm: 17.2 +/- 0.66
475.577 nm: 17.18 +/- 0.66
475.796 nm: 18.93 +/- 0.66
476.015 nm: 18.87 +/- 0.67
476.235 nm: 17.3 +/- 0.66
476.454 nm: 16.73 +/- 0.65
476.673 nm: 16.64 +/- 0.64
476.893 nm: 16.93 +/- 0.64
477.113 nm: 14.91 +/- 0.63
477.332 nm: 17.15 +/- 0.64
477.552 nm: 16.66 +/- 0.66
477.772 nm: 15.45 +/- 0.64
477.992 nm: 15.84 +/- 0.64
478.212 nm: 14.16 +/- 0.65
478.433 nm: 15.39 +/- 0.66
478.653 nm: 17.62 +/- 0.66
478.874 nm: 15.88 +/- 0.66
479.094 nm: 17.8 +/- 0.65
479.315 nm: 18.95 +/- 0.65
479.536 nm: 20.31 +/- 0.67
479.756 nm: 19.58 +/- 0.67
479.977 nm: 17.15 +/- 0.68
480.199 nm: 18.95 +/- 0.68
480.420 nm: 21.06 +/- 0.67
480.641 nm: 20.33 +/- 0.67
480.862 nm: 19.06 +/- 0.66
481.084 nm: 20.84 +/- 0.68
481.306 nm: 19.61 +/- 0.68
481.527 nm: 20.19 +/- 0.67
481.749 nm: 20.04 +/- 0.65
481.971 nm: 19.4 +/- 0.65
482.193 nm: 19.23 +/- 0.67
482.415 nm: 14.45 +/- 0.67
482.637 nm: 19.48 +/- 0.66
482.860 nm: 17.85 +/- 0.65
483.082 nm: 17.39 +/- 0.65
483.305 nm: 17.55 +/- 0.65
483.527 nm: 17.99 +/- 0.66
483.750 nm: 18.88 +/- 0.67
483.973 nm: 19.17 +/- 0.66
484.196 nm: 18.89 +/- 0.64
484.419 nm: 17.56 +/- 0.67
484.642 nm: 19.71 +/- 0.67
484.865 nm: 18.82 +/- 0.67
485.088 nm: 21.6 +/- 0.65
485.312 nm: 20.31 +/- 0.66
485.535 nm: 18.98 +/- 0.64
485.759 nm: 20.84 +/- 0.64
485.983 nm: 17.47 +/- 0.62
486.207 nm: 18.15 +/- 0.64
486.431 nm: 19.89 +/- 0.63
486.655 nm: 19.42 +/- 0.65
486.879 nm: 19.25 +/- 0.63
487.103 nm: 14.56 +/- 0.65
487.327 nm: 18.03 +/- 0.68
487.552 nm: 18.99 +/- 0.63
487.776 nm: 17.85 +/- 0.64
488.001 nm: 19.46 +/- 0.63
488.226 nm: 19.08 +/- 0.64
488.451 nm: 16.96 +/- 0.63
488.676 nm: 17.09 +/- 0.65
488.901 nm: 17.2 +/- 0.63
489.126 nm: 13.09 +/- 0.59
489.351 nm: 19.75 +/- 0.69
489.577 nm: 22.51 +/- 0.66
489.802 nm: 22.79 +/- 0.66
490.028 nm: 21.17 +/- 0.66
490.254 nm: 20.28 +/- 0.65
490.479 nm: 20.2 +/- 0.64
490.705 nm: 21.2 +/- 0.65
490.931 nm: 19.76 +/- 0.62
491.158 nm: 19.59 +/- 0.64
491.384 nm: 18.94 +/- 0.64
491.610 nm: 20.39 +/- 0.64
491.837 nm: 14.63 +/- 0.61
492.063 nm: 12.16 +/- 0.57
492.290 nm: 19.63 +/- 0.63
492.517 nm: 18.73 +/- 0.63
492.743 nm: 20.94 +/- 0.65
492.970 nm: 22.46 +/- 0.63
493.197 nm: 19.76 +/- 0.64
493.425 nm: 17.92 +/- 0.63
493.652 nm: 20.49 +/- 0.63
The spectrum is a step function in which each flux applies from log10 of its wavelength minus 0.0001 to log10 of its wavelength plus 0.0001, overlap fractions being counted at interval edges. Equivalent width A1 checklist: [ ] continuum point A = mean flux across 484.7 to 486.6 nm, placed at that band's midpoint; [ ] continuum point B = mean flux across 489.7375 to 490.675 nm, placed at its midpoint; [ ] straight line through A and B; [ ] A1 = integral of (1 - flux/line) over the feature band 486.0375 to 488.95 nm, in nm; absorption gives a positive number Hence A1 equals 0.28 nm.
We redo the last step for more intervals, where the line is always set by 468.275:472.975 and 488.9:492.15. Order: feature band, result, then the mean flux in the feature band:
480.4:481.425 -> -0.04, 20.1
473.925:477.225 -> 0.20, 18.3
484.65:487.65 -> 0.03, 19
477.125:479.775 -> 0.34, 16.9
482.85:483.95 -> 0.07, 18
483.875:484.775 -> 0.02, 18.8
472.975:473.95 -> 0.02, 19.1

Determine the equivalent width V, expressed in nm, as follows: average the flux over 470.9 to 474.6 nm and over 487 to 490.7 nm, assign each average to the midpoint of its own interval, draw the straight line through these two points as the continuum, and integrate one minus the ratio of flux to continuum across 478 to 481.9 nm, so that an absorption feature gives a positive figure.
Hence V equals 0.17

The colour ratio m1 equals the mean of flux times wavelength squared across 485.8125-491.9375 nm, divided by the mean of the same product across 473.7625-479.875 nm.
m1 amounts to 1.1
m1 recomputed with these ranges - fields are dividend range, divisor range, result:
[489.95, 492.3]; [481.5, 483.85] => 1.06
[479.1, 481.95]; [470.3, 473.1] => 1.04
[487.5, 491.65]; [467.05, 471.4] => 1.07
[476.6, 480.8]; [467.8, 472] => 0.93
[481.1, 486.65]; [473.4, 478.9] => 1.11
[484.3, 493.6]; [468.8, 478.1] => 1.08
